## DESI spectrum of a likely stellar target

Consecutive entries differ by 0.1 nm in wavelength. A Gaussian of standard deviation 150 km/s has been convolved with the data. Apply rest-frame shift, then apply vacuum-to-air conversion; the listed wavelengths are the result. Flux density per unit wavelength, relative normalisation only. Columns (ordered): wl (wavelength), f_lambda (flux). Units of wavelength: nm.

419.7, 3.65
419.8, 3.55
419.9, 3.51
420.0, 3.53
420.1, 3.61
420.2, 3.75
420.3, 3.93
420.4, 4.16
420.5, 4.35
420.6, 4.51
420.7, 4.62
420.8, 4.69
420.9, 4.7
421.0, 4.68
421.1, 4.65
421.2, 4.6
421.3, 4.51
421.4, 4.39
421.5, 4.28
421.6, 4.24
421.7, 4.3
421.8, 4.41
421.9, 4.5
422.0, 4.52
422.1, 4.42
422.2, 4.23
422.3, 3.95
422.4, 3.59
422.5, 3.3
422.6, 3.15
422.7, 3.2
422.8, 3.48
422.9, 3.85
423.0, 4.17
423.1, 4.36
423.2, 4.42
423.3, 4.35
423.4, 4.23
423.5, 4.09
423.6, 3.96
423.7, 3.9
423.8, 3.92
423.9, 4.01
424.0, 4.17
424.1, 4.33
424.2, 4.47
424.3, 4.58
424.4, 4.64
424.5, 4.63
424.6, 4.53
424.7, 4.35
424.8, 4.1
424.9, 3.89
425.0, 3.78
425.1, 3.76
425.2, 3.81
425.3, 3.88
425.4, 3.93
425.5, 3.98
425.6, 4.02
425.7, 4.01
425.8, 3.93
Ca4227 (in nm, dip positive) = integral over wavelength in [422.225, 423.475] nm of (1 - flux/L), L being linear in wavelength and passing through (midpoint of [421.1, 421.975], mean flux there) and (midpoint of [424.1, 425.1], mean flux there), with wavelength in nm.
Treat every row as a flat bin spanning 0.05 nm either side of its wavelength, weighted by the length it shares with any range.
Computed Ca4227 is 0.15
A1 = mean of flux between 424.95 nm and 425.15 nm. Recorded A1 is 3.77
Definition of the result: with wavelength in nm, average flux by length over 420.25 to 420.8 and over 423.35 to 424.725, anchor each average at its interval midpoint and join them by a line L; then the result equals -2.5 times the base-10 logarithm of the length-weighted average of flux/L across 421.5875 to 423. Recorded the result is 0.10 mag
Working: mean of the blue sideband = 4.35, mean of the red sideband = 4.27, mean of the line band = 3.94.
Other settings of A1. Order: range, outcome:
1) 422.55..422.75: 3.17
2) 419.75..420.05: 3.53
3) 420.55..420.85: 4.61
